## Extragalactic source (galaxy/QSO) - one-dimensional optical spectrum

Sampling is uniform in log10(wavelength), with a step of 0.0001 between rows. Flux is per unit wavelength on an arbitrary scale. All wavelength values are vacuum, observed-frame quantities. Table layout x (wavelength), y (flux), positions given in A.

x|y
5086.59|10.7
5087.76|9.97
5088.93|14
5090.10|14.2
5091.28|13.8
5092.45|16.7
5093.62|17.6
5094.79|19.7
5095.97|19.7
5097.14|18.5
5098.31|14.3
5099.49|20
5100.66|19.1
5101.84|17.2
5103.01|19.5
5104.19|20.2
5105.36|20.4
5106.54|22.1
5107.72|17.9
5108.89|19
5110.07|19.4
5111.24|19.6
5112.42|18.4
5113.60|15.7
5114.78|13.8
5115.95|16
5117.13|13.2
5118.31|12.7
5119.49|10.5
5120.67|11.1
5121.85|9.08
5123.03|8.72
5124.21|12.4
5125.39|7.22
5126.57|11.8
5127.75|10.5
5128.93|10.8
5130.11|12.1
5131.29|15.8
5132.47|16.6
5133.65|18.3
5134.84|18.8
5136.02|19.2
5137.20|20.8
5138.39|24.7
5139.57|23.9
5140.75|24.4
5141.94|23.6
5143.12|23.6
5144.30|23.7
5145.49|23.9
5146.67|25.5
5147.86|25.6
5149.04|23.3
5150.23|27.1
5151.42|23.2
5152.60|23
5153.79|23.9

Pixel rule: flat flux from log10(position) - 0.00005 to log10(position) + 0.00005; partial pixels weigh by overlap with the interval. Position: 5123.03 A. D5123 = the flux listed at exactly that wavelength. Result 8.72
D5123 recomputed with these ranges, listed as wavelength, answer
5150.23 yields 27.1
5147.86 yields 25.6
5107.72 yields 17.9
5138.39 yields 24.7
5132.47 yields 16.6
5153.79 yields 23.9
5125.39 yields 7.22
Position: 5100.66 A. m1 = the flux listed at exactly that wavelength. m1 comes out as 19.1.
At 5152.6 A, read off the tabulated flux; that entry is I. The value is 23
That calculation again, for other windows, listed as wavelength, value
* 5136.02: 19.2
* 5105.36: 20.4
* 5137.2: 20.8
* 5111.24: 19.6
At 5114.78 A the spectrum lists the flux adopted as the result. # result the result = 13.8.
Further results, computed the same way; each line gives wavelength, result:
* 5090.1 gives 14.2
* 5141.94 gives 23.6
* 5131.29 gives 15.8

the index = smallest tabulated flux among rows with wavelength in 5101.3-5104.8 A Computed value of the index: 17.2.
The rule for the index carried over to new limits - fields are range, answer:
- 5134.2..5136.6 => 18.8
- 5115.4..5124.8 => 8.72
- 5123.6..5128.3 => 7.22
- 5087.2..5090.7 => 9.97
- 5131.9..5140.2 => 16.6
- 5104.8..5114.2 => 15.7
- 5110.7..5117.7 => 13.2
